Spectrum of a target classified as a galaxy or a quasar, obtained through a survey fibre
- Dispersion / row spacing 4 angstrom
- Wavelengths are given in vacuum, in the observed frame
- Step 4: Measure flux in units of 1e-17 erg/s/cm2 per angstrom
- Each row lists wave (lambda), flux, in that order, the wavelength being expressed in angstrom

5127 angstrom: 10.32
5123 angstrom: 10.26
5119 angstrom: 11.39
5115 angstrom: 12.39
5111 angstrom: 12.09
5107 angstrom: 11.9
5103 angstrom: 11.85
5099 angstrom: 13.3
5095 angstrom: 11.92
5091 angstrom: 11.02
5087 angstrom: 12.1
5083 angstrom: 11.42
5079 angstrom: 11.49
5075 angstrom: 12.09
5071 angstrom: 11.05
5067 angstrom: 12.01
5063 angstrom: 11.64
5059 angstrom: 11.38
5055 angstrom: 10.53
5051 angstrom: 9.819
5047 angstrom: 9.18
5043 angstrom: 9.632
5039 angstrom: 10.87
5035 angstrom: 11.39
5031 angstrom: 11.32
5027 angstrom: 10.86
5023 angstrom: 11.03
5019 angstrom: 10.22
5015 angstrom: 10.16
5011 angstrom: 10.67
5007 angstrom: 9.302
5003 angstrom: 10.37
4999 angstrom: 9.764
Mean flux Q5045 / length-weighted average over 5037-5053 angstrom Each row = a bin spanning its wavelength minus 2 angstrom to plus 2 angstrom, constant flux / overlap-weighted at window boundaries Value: 9.88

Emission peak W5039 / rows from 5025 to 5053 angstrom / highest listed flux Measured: 11.39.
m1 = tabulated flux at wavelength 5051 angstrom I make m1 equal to 9.819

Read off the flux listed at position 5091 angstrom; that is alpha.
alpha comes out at 11.02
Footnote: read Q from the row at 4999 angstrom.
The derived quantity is 9.764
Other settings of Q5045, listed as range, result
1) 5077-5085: 11.5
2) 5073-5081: 11.8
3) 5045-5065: 10.5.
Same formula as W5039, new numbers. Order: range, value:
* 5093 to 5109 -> 13.3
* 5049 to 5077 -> 12.09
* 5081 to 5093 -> 12.1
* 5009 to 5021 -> 10.67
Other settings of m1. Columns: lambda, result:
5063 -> 11.64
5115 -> 12.39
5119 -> 11.39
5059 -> 11.38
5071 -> 11.05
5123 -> 10.26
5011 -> 10.67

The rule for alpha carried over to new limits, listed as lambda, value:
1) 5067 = 12.01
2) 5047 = 9.18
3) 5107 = 11.9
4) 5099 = 13.3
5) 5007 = 9.302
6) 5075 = 12.09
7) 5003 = 10.37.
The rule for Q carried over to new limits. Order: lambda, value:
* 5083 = 11.42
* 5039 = 10.87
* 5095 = 11.92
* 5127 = 10.32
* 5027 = 10.86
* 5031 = 11.32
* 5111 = 12.09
